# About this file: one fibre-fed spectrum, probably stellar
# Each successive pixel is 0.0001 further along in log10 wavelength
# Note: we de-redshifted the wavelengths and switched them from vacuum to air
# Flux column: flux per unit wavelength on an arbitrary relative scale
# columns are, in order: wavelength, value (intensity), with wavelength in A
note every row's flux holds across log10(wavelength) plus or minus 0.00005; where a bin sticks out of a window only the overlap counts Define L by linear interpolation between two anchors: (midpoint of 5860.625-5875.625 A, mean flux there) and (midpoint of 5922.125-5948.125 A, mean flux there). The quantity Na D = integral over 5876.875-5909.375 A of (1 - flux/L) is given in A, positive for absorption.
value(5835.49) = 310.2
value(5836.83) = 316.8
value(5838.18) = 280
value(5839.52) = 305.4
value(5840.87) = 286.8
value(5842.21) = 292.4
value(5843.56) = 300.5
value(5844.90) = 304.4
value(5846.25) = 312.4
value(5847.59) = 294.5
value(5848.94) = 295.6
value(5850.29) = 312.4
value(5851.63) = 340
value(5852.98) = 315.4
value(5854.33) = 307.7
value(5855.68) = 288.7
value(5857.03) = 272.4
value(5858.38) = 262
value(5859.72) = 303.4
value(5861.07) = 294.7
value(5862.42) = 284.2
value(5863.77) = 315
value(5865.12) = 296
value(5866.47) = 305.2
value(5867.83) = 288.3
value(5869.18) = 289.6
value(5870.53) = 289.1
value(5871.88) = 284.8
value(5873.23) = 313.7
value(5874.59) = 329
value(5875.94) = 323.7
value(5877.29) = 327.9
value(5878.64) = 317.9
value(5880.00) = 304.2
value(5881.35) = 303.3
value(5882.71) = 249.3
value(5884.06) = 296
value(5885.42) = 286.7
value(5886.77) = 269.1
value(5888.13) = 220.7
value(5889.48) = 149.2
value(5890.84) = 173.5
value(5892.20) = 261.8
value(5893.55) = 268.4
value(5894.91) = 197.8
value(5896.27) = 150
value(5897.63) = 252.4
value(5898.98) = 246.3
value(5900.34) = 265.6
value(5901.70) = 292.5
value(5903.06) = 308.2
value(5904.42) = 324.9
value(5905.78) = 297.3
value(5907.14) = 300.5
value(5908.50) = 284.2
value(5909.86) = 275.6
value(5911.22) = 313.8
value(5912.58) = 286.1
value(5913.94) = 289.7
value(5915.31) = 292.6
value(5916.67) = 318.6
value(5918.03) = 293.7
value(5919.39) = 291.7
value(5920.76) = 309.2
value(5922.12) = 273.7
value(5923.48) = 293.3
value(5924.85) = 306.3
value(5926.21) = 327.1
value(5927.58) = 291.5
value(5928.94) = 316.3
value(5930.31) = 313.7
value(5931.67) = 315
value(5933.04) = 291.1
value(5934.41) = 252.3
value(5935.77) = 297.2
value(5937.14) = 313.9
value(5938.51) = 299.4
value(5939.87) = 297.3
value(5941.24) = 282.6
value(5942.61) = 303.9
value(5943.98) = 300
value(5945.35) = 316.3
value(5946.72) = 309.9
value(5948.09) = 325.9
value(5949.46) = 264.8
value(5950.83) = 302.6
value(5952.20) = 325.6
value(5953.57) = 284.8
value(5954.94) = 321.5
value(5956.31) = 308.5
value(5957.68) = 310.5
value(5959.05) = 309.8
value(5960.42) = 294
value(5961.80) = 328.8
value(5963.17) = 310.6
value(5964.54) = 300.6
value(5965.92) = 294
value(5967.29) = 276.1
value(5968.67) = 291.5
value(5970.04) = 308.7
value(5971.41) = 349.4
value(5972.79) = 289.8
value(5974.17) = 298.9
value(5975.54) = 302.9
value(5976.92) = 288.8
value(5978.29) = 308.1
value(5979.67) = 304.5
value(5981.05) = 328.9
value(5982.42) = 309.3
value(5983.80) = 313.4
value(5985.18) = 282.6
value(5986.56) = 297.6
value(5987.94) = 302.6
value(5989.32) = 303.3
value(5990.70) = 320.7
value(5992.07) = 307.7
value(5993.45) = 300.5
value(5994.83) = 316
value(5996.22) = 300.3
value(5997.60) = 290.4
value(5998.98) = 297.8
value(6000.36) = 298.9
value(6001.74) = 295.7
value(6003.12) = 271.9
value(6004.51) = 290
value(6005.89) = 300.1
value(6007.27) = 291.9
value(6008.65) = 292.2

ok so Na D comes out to 3.92 A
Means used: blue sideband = 300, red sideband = 301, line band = 264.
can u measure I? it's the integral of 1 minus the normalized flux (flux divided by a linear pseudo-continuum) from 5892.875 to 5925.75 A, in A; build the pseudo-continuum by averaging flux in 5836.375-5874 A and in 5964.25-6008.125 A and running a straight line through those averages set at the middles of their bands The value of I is 2.0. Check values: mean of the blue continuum 298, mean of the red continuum 301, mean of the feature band 281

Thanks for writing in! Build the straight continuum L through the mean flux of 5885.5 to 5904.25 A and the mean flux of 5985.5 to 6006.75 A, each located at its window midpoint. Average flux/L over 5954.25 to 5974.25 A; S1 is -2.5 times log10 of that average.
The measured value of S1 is -0.10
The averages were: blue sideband 239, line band 306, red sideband 299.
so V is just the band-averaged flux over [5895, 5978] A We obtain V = 296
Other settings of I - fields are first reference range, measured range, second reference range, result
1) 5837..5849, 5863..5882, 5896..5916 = -1.1 A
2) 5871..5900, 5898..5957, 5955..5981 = -2.8 A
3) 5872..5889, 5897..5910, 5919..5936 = 0.5 A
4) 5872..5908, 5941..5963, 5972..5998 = -1.0 A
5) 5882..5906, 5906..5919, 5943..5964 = -1.3 A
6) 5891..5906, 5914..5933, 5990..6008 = -2.5 A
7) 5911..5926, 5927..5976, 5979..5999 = -0.3 A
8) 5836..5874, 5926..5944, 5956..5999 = 0.2 A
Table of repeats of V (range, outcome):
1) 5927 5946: 299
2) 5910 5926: 297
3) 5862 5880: 305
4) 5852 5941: 286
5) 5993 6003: 298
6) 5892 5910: 266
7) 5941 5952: 302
